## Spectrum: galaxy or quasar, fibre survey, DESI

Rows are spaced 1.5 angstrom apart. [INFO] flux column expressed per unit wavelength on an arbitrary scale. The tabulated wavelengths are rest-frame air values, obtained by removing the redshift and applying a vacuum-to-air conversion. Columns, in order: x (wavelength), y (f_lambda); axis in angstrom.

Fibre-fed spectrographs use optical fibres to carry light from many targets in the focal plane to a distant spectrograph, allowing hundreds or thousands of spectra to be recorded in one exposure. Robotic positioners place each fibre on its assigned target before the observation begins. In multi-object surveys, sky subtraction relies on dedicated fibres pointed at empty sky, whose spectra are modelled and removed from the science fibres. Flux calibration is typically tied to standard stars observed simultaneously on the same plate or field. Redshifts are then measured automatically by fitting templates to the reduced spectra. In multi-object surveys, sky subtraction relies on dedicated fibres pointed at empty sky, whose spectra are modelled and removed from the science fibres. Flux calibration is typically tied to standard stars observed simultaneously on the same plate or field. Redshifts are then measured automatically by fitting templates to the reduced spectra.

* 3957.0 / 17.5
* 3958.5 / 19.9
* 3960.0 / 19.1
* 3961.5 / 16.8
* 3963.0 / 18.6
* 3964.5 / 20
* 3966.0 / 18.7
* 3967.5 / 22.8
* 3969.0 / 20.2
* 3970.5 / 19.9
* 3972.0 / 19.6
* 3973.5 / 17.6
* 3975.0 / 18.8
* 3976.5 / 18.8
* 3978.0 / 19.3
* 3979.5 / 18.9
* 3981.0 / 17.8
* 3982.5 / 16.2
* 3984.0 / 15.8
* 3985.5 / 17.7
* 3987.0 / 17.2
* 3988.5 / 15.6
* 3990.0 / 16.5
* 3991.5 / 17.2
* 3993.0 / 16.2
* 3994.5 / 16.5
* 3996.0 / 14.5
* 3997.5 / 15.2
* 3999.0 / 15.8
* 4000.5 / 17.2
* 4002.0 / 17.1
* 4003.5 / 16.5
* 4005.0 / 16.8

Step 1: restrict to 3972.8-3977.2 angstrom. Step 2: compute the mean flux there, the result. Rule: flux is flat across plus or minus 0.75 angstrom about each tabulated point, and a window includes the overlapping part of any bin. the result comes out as 18.4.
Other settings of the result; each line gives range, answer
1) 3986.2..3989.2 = 16.4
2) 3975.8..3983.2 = 18.2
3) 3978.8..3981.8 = 18.3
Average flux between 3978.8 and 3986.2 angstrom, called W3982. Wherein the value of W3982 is 17.3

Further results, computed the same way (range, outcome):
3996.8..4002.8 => 16.3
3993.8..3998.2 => 15.4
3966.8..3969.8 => 21.5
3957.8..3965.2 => 18.9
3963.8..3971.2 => 20.3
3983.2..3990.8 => 16.6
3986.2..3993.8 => 16.5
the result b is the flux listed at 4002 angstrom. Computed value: 17.1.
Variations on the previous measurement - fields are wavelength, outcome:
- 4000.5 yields 17.2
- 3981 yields 17.8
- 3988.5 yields 15.6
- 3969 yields 20.2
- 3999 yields 15.8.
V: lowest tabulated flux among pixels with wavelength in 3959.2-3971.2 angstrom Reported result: 16.8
